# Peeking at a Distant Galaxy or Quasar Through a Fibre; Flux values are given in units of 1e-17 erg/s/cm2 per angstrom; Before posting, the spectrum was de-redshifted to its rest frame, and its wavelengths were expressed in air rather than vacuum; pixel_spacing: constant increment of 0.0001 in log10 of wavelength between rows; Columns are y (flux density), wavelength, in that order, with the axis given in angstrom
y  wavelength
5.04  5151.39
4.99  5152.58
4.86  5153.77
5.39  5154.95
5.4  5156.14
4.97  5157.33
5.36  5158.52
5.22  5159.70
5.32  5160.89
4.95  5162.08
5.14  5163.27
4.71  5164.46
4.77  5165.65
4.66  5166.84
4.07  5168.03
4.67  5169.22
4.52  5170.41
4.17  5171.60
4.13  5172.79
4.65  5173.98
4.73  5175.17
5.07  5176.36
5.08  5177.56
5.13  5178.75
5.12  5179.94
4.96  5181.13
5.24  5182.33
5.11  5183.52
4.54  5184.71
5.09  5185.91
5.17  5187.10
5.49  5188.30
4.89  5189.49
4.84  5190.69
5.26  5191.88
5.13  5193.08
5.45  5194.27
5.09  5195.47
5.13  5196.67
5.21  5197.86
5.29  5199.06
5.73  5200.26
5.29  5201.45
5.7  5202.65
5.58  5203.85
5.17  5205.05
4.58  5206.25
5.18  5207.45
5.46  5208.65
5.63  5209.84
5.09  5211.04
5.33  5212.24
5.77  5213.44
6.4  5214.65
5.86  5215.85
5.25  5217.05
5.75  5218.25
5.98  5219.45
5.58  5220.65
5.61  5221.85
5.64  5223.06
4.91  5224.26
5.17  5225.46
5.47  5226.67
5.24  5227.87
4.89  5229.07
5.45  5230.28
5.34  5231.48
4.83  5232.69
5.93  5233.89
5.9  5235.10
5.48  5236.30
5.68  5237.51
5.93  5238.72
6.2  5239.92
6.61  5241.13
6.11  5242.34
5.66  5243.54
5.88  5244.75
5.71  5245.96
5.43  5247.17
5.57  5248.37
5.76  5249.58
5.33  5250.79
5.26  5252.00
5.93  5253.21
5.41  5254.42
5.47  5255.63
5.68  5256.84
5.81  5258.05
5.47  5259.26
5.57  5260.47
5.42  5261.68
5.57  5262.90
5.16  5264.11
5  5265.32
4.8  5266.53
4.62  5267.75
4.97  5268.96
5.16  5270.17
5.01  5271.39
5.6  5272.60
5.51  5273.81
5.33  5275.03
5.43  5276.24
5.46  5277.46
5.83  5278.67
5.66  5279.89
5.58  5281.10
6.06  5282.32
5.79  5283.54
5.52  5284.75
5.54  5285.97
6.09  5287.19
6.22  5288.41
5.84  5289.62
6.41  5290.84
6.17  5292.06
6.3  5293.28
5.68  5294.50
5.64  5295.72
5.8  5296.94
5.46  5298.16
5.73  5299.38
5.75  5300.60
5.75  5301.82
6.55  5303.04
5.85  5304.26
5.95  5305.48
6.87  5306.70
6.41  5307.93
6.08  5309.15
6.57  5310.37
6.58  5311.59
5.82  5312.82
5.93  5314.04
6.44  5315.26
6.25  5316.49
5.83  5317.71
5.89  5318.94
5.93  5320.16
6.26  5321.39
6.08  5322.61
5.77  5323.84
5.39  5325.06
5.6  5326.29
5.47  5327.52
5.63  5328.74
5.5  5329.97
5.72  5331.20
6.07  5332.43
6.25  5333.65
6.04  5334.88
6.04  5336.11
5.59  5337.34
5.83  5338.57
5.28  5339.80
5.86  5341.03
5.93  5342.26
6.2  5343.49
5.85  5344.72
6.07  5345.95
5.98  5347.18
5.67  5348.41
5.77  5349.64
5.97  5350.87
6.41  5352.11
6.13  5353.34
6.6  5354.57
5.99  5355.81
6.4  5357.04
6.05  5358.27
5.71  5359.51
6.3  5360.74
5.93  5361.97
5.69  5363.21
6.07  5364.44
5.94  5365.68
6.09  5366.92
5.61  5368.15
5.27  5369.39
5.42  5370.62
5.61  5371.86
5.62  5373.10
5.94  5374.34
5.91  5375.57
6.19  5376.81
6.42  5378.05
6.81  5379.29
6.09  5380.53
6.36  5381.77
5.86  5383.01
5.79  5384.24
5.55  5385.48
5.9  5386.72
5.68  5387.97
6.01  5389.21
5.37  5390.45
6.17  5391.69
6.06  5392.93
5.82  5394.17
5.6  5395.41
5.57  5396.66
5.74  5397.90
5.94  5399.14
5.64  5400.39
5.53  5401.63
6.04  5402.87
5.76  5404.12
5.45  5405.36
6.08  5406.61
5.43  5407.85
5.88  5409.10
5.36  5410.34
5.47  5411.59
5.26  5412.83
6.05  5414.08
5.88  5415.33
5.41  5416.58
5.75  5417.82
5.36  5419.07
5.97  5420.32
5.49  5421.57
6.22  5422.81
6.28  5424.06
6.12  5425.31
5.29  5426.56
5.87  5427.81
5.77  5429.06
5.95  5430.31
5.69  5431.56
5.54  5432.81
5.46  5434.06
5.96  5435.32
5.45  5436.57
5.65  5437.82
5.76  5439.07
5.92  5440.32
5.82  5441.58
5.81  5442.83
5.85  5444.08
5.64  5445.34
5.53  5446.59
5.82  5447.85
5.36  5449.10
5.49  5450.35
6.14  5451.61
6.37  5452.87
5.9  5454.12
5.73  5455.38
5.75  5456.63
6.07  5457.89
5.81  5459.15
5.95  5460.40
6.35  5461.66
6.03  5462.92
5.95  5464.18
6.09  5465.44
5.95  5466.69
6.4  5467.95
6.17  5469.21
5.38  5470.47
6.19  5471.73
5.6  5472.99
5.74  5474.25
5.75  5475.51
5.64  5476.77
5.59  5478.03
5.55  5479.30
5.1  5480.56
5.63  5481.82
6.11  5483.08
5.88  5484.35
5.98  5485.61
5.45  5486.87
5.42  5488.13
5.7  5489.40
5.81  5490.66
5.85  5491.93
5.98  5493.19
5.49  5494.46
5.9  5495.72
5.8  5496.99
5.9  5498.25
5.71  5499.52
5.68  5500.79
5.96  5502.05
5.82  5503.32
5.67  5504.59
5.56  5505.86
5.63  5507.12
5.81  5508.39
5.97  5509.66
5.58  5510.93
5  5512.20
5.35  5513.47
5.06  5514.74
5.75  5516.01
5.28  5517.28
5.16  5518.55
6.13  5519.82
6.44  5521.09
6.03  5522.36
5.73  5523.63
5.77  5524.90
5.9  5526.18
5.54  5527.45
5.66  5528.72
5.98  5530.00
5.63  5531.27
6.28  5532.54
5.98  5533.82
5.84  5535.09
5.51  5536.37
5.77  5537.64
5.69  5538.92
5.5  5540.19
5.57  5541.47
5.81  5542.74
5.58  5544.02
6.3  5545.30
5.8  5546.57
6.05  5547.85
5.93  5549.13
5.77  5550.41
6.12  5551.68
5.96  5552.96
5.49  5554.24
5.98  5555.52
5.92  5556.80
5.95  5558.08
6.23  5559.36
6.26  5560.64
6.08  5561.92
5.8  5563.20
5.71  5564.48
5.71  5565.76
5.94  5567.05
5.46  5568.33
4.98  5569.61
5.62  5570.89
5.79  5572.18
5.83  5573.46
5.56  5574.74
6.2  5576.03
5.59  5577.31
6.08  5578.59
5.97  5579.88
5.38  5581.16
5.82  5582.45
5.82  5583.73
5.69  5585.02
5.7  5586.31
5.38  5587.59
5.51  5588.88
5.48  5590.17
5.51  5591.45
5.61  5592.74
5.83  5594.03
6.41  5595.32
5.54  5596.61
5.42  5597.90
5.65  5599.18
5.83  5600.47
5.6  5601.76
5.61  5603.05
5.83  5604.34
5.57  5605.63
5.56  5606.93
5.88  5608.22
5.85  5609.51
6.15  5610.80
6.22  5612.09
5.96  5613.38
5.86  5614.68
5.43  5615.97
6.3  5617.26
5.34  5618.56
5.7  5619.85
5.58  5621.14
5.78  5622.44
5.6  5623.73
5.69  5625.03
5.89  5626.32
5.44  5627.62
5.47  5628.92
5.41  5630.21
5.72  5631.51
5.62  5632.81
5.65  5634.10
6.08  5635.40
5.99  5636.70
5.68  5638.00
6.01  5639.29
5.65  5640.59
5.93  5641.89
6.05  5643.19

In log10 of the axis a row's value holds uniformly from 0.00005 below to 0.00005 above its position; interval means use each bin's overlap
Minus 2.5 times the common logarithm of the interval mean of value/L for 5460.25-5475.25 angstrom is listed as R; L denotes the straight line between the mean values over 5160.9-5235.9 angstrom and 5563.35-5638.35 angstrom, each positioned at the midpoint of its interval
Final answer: -0.08 mag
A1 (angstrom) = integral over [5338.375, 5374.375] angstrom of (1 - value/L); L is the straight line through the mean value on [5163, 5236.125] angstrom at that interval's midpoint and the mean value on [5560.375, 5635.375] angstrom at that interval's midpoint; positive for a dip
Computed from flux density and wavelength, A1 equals -3.4 angstrom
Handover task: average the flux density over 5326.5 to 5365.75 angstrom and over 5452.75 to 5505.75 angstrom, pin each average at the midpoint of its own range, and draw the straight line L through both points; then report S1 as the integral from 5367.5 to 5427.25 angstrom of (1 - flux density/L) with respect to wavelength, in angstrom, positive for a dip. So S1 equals 1.0 angstrom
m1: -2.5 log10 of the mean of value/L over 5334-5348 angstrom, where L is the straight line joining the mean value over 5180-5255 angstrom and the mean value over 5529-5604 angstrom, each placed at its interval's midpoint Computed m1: -0.06 mag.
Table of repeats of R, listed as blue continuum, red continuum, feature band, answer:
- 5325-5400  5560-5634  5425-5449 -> 0.023 mag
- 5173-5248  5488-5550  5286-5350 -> -0.084 mag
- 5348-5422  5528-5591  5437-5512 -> 0.004 mag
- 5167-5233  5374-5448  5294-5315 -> -0.103 mag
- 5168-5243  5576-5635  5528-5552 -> -0.034 mag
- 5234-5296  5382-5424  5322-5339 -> -0.018 mag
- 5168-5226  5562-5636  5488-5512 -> -0.030 mag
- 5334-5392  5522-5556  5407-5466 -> 0.019 mag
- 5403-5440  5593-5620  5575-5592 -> 0.015 mag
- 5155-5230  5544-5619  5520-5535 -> -0.039 mag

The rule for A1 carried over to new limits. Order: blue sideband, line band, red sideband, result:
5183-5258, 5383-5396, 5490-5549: -0.4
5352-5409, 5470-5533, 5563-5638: 1.0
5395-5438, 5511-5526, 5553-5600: 0.3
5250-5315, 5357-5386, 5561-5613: -1.1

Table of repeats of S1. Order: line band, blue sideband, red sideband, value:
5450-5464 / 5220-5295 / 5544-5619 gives -0.6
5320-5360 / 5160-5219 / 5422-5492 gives -2.9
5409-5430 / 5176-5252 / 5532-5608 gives -0.4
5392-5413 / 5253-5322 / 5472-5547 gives 0.1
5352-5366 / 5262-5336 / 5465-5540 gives -0.8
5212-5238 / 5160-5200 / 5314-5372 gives -1.6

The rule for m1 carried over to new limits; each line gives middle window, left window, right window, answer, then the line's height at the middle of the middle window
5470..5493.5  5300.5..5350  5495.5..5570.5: 0.022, 5.82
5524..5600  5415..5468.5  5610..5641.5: 0.001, 5.78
